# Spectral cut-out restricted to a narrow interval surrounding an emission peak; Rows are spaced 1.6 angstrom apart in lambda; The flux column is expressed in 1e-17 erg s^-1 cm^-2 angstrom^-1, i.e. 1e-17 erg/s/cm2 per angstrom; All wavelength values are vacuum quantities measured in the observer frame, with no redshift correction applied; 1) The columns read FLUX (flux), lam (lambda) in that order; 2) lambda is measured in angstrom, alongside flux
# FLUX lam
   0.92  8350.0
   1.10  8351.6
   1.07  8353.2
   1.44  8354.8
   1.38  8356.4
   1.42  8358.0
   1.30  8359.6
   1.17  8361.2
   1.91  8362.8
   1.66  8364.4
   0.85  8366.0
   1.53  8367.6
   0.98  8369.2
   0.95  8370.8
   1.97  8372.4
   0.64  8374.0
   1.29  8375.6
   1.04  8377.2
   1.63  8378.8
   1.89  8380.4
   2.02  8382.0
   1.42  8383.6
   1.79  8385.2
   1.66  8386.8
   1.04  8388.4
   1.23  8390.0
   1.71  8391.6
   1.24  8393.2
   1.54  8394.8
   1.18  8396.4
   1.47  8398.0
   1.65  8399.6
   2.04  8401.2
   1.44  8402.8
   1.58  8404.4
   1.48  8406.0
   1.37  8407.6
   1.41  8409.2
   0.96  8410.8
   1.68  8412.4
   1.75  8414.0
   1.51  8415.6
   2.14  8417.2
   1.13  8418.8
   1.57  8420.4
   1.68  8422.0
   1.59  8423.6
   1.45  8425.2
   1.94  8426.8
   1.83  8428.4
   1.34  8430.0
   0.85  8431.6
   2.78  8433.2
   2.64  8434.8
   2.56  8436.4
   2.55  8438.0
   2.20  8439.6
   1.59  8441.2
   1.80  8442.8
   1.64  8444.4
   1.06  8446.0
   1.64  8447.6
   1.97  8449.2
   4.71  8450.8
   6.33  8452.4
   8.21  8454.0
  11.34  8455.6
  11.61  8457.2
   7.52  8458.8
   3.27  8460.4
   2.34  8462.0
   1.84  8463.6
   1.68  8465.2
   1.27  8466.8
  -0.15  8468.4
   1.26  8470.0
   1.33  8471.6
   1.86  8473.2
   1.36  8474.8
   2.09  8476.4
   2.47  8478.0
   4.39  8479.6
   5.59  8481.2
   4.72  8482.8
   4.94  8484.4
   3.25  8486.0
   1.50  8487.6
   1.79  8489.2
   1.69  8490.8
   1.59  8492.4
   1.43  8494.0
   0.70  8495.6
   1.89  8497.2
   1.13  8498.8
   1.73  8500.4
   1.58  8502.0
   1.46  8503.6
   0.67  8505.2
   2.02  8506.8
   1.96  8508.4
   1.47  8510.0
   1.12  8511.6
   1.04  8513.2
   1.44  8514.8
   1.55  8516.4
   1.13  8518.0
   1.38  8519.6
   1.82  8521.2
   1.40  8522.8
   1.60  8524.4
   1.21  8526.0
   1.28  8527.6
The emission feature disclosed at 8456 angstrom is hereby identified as Halpha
